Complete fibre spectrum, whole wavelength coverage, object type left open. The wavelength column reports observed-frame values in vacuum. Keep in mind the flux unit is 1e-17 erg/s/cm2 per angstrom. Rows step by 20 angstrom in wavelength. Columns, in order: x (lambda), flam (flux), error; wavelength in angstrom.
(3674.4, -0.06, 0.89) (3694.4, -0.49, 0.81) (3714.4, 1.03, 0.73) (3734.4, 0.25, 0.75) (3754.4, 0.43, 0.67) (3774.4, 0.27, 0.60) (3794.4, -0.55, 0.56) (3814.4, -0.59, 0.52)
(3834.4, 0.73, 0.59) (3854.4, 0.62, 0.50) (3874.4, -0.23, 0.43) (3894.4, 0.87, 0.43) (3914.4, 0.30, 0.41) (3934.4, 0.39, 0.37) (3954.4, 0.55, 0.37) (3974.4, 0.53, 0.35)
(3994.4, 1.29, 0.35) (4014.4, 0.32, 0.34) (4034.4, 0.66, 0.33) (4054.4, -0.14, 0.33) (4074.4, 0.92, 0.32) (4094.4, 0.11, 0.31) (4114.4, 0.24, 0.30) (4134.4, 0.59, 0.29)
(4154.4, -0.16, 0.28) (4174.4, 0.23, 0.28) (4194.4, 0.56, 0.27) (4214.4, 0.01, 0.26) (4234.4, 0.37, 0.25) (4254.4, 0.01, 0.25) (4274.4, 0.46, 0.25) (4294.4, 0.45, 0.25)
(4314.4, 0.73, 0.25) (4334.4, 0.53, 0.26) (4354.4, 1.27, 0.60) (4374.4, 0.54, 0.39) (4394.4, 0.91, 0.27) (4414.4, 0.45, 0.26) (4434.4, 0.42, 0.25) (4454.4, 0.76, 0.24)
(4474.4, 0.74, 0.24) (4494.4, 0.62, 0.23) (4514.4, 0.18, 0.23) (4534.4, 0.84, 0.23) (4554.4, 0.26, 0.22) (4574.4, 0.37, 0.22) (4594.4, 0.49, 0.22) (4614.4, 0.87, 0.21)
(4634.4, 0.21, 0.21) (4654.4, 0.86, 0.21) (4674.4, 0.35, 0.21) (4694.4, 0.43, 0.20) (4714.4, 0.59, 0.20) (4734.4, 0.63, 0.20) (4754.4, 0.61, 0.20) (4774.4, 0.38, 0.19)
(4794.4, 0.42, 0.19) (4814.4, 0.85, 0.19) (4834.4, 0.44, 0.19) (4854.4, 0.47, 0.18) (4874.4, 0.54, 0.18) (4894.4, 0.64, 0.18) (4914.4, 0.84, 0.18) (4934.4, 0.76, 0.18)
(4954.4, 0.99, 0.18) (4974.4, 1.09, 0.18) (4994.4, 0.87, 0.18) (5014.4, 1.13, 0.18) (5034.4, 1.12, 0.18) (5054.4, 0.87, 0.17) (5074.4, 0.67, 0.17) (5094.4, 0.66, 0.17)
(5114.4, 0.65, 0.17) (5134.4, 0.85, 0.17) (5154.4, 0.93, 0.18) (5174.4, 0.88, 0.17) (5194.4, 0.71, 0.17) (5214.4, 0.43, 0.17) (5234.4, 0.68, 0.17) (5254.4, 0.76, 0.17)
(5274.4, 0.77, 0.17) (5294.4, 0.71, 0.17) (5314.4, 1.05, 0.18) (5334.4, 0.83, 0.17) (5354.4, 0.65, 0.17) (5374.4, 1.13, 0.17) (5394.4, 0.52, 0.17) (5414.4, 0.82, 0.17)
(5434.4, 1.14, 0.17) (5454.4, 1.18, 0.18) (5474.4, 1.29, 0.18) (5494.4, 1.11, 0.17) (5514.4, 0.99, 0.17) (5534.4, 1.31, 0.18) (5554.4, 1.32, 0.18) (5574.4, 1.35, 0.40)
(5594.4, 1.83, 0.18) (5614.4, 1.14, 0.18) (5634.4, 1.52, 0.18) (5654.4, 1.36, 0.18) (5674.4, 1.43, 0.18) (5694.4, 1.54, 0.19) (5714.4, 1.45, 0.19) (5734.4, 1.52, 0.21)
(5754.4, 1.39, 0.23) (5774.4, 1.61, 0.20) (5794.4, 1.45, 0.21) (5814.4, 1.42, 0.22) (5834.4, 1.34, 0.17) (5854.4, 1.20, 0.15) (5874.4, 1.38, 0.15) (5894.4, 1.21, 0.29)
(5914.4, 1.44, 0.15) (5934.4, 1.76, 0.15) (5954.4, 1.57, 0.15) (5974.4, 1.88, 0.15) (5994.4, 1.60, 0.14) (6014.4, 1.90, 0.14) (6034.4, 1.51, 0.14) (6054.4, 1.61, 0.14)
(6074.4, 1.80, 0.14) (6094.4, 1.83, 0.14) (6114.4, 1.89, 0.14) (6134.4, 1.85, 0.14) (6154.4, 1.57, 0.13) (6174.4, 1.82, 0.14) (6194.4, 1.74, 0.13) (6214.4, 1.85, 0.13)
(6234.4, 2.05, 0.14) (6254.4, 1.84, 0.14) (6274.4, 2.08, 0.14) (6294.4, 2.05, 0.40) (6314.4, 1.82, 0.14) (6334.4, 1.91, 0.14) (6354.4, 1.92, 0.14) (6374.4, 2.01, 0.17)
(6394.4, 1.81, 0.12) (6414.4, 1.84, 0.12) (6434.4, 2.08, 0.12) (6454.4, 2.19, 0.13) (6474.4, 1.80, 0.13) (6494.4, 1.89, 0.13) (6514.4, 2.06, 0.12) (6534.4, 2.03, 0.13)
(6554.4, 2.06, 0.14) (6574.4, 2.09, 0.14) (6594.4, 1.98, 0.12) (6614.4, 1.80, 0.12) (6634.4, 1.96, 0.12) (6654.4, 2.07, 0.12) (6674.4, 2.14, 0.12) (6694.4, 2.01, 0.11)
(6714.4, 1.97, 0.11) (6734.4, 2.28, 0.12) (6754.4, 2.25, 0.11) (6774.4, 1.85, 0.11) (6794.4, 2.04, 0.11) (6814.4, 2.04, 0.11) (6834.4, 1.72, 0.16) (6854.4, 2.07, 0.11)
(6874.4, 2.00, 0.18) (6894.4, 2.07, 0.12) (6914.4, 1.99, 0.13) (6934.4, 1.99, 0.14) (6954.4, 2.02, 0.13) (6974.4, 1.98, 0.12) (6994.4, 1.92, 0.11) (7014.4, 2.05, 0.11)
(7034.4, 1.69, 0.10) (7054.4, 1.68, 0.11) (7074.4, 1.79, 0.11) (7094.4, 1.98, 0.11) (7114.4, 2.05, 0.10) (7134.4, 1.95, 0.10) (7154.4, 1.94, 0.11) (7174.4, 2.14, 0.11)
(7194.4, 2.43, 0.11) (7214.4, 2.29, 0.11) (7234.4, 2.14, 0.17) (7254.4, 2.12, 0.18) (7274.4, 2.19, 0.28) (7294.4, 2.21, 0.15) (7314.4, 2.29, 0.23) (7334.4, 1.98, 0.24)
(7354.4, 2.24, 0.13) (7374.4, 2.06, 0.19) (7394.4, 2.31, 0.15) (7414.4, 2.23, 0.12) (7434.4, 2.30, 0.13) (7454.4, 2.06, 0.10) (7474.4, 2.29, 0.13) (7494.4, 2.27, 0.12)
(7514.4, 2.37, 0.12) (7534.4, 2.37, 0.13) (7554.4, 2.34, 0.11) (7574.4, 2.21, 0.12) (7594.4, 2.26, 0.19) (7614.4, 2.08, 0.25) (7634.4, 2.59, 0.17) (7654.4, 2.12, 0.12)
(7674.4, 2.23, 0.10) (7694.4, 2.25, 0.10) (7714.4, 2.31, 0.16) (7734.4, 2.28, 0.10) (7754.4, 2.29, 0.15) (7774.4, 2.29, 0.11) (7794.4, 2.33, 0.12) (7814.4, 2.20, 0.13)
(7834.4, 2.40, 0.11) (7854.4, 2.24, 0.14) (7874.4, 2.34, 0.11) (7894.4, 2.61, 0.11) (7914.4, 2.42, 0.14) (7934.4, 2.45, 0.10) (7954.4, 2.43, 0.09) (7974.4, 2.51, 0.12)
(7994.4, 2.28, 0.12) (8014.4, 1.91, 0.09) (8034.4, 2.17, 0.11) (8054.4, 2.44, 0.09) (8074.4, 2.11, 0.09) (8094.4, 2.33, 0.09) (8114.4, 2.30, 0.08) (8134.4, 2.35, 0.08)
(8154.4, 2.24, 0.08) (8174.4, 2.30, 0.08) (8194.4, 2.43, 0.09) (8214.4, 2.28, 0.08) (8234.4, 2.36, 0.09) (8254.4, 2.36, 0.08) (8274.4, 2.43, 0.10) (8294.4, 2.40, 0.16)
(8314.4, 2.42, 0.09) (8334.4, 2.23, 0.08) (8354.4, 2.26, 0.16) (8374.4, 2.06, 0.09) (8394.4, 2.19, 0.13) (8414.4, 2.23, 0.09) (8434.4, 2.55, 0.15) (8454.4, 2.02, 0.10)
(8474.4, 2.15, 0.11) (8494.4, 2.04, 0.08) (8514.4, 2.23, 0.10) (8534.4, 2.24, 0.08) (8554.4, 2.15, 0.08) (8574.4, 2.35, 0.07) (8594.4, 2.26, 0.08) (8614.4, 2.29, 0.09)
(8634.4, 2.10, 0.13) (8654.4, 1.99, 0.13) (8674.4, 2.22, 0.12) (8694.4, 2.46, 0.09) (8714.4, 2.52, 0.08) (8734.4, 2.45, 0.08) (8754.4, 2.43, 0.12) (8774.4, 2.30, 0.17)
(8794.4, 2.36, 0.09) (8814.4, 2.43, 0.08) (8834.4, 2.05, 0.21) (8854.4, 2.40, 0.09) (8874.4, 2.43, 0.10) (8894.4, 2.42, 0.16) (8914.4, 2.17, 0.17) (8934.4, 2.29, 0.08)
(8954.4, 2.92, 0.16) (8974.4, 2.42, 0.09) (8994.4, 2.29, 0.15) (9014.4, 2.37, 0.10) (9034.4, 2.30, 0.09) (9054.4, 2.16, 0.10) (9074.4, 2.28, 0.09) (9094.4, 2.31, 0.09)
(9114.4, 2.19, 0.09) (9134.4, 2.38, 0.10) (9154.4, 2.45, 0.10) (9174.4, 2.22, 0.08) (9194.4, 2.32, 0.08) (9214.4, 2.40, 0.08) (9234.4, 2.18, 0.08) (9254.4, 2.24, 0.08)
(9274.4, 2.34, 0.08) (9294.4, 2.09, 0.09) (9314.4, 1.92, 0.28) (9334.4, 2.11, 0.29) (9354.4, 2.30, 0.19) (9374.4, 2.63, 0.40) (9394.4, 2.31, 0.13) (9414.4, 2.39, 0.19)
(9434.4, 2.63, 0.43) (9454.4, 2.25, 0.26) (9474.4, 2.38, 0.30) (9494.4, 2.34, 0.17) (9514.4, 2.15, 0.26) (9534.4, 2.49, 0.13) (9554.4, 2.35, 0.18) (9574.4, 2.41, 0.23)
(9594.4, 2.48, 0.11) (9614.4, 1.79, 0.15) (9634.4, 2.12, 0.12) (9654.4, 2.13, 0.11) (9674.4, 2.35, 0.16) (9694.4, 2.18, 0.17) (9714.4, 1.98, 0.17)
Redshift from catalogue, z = 0.359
